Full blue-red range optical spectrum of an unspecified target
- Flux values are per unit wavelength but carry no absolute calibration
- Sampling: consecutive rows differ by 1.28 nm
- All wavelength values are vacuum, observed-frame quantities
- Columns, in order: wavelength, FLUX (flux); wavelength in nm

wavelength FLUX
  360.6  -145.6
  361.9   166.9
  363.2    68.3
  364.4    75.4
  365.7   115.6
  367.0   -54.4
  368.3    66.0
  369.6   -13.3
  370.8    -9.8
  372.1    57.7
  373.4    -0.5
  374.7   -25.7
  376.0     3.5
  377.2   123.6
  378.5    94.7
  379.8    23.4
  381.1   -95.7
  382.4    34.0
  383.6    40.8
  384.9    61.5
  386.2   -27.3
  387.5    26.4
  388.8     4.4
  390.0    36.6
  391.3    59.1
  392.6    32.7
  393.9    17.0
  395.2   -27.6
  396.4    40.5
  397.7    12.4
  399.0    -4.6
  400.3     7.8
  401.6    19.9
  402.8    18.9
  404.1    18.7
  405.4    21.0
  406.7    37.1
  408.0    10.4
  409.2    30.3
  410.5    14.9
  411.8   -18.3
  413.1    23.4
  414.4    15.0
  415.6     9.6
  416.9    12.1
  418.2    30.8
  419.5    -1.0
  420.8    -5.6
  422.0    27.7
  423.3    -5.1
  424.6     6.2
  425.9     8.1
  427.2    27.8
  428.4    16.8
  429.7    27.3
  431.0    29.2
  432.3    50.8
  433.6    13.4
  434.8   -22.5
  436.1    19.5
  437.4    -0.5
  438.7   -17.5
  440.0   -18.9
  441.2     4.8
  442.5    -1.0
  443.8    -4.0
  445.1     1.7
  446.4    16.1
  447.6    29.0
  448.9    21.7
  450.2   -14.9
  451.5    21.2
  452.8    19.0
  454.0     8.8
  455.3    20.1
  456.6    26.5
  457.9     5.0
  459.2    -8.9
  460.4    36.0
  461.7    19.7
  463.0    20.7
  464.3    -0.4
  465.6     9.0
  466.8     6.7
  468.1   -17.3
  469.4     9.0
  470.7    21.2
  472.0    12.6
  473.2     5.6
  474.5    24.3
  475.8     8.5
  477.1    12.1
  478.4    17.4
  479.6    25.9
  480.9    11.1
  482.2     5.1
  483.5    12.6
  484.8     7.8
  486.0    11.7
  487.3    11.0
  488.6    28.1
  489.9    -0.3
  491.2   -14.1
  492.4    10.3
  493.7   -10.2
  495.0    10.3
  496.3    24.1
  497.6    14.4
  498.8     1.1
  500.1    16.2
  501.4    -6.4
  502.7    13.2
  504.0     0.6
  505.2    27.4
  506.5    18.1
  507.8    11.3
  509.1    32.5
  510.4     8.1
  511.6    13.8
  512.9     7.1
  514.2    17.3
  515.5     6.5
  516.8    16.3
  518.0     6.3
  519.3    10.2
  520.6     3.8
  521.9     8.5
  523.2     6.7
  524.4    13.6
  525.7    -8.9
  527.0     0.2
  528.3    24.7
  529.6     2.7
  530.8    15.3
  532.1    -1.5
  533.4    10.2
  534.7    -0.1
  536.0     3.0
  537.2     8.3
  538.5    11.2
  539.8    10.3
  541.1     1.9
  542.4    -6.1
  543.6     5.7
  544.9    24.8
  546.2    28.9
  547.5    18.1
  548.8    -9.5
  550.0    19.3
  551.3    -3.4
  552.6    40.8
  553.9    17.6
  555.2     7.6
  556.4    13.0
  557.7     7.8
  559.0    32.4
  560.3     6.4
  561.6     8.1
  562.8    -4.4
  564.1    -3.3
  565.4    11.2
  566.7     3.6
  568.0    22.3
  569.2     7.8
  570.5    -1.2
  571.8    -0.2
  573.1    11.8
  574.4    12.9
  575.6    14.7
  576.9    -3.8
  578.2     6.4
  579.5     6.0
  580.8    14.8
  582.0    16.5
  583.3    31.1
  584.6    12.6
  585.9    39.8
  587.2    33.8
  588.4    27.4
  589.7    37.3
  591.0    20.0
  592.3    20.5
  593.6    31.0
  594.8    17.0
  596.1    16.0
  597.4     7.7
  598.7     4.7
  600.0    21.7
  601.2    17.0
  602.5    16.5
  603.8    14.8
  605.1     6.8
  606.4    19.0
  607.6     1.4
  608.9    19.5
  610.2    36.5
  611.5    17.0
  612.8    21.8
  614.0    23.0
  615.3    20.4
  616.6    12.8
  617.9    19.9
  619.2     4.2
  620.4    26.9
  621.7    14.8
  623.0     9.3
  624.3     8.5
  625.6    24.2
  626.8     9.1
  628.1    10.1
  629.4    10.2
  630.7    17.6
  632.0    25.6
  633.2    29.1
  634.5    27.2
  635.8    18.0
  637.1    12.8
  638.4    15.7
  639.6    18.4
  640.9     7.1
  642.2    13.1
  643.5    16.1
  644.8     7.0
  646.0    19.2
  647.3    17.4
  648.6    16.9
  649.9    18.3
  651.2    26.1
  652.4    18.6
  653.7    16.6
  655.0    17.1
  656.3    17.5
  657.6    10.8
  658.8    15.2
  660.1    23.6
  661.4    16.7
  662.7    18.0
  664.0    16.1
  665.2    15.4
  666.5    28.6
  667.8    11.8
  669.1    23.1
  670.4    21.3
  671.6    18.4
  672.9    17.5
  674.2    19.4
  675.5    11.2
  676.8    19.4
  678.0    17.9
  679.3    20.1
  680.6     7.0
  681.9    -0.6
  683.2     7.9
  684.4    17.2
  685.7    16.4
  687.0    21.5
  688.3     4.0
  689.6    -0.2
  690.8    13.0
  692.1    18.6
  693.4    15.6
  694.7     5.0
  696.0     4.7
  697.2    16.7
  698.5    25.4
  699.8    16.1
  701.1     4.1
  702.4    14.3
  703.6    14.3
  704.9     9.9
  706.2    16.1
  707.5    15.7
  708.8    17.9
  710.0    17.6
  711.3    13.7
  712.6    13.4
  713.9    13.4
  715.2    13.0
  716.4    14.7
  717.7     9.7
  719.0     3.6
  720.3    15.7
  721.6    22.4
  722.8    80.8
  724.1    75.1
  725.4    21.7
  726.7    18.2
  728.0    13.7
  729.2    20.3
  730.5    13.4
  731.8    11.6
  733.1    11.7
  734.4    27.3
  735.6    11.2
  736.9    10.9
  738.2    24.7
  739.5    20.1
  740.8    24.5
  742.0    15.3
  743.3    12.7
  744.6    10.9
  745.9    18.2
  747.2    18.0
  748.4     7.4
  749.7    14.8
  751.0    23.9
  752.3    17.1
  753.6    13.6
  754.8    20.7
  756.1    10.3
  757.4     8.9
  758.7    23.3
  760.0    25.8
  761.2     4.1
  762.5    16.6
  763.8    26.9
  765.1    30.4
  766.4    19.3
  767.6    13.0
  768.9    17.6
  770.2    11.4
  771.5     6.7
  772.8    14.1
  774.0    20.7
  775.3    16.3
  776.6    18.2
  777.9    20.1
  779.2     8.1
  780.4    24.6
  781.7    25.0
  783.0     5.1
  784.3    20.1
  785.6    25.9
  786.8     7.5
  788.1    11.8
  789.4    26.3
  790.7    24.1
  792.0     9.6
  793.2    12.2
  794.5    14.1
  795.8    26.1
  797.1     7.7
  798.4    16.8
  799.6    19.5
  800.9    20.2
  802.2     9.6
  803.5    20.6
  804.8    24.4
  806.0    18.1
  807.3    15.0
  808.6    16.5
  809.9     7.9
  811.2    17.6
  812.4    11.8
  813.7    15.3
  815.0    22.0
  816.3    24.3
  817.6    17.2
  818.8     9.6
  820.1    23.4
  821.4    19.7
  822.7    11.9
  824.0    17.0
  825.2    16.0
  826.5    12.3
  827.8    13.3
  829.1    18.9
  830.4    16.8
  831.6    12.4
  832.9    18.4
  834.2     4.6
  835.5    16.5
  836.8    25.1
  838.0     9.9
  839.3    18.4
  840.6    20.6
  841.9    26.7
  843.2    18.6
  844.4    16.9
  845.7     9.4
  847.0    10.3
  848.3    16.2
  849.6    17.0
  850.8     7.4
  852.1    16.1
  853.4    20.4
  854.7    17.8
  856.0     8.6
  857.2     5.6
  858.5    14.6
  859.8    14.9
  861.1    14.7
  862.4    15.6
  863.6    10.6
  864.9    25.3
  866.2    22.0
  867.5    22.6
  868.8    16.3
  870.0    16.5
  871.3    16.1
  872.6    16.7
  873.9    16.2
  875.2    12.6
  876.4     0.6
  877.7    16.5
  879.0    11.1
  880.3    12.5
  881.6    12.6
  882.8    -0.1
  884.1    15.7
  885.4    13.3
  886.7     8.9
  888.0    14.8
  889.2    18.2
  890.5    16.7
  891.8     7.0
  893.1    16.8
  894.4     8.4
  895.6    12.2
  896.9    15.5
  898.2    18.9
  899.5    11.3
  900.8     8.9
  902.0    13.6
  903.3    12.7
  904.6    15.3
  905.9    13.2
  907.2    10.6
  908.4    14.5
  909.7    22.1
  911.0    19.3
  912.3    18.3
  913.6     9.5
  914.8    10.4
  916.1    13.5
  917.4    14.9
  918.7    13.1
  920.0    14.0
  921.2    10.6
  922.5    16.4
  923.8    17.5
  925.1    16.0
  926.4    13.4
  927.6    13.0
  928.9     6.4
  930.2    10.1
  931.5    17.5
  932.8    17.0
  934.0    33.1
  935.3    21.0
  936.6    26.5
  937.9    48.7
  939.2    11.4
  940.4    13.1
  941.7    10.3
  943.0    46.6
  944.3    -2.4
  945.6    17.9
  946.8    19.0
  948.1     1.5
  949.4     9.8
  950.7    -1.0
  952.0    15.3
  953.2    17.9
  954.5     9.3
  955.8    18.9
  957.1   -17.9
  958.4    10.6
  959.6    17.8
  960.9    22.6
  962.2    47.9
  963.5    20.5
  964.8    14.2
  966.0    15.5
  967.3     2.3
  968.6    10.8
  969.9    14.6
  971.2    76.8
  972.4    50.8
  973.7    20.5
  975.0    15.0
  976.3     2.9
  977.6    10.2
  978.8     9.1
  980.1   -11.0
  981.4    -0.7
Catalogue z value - 0.940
